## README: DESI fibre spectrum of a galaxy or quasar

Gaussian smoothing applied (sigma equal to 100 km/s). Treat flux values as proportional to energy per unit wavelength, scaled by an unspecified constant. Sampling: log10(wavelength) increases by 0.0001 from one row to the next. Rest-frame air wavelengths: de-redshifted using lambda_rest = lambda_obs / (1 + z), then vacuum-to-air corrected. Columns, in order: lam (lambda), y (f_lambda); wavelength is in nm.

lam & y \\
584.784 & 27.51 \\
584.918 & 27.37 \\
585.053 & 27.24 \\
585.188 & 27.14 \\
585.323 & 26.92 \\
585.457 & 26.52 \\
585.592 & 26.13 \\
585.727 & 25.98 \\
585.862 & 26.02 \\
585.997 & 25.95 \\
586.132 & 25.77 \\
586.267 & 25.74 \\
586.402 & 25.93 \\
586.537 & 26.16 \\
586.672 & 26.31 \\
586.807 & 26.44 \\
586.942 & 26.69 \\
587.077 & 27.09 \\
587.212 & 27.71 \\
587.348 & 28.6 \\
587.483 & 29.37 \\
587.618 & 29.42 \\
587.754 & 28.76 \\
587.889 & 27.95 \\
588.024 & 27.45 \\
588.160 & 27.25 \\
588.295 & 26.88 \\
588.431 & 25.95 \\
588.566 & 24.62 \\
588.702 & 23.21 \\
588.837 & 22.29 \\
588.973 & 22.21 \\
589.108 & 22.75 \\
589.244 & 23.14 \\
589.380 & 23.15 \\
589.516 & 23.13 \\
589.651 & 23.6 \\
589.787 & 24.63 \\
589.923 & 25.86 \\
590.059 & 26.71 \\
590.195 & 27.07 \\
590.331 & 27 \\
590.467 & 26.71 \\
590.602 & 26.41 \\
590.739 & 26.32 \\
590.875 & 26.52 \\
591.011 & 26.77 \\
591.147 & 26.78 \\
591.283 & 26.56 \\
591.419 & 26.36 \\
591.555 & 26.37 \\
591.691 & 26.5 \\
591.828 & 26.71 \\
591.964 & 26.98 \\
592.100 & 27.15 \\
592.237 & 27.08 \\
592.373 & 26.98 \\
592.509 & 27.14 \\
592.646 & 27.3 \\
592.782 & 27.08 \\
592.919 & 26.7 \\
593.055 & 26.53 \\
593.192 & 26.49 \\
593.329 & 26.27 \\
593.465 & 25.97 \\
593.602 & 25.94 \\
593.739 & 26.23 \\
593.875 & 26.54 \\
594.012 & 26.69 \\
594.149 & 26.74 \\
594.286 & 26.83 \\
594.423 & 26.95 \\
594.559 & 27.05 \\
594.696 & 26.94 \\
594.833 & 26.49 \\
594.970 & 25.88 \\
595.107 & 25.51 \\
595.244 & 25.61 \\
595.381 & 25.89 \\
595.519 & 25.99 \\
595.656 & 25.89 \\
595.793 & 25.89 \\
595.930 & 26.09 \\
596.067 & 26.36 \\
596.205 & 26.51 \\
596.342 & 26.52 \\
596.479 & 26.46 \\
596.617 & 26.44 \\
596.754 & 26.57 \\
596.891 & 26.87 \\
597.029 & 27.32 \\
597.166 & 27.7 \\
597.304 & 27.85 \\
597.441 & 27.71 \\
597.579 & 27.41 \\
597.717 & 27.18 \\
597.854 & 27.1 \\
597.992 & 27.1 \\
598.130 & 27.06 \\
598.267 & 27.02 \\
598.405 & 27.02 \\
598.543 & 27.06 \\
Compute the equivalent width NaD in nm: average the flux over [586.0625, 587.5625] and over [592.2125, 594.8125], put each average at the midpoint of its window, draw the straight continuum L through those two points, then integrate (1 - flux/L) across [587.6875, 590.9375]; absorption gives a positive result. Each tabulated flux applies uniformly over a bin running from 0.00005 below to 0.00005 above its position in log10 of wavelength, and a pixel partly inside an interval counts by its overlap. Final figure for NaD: 0.17 nm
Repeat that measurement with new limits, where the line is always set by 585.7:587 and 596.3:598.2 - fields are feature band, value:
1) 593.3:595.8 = 0.05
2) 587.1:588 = -0.08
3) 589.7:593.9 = 0.01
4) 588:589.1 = 0.06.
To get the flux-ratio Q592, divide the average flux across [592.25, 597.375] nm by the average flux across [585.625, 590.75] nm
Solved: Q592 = 1.0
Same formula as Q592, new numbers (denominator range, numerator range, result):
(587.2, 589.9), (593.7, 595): 1.04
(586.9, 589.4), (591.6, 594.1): 1.02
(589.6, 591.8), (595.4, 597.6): 1.02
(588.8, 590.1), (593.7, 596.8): 1.11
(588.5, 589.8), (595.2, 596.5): 1.12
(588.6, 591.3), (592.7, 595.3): 1.06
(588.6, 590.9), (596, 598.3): 1.09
